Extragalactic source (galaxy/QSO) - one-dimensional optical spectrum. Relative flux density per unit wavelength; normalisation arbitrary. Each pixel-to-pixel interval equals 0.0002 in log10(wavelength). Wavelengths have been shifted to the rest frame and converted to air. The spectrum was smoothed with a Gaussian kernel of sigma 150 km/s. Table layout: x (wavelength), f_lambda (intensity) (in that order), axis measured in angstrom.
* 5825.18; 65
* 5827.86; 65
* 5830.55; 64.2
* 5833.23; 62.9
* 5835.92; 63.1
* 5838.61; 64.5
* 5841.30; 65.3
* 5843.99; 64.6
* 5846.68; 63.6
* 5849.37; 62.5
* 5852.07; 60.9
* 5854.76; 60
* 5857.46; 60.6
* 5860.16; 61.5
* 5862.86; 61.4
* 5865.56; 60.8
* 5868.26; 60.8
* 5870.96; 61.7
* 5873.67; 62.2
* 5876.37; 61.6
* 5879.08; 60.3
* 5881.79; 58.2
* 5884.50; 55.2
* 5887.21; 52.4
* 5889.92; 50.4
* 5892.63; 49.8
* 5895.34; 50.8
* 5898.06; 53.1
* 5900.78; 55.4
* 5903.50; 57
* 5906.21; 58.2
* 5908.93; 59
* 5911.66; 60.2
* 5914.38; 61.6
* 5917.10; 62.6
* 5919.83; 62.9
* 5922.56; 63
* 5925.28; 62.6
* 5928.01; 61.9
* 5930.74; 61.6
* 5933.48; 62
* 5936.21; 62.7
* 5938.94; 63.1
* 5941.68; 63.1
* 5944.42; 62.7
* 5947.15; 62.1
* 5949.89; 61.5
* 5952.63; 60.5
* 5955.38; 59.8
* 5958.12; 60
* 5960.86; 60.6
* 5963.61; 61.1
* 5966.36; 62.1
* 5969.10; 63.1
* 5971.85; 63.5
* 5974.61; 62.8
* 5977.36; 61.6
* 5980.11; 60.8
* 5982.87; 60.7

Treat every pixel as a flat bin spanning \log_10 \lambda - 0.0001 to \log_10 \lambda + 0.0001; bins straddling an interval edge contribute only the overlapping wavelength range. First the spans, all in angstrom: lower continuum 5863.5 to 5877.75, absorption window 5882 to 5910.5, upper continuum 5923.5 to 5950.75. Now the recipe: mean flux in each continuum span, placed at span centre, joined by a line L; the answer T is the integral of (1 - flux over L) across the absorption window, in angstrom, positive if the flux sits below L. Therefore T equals 3.4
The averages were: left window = 61.4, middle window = 54.3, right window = 62.4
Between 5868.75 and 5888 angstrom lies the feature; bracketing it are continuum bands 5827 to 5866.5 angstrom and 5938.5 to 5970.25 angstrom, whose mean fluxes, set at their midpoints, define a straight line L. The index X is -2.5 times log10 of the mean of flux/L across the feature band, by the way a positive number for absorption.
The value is 0.06 mag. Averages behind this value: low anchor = 62.7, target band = 59.1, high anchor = 61.6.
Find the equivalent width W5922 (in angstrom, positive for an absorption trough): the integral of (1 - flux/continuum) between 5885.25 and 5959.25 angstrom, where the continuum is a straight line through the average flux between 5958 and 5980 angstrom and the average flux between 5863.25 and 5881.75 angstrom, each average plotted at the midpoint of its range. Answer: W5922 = 2.7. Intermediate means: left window 61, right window 61.9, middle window 59.2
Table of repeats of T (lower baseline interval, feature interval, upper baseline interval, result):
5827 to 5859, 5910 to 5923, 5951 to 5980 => 0.0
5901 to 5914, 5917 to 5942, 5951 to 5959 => -1.4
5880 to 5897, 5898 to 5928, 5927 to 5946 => -1.1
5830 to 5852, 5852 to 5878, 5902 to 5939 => 0.7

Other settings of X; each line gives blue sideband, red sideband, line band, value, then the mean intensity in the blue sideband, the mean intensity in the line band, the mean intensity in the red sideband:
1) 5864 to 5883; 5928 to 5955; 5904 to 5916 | 0.032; 60.8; 59.7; 62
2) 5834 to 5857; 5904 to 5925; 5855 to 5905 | 0.083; 63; 57.5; 61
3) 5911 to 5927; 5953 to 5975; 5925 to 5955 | -0.003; 62.3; 62.1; 61.5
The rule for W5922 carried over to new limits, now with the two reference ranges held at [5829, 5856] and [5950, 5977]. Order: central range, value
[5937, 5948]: -0.2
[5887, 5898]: 2.0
